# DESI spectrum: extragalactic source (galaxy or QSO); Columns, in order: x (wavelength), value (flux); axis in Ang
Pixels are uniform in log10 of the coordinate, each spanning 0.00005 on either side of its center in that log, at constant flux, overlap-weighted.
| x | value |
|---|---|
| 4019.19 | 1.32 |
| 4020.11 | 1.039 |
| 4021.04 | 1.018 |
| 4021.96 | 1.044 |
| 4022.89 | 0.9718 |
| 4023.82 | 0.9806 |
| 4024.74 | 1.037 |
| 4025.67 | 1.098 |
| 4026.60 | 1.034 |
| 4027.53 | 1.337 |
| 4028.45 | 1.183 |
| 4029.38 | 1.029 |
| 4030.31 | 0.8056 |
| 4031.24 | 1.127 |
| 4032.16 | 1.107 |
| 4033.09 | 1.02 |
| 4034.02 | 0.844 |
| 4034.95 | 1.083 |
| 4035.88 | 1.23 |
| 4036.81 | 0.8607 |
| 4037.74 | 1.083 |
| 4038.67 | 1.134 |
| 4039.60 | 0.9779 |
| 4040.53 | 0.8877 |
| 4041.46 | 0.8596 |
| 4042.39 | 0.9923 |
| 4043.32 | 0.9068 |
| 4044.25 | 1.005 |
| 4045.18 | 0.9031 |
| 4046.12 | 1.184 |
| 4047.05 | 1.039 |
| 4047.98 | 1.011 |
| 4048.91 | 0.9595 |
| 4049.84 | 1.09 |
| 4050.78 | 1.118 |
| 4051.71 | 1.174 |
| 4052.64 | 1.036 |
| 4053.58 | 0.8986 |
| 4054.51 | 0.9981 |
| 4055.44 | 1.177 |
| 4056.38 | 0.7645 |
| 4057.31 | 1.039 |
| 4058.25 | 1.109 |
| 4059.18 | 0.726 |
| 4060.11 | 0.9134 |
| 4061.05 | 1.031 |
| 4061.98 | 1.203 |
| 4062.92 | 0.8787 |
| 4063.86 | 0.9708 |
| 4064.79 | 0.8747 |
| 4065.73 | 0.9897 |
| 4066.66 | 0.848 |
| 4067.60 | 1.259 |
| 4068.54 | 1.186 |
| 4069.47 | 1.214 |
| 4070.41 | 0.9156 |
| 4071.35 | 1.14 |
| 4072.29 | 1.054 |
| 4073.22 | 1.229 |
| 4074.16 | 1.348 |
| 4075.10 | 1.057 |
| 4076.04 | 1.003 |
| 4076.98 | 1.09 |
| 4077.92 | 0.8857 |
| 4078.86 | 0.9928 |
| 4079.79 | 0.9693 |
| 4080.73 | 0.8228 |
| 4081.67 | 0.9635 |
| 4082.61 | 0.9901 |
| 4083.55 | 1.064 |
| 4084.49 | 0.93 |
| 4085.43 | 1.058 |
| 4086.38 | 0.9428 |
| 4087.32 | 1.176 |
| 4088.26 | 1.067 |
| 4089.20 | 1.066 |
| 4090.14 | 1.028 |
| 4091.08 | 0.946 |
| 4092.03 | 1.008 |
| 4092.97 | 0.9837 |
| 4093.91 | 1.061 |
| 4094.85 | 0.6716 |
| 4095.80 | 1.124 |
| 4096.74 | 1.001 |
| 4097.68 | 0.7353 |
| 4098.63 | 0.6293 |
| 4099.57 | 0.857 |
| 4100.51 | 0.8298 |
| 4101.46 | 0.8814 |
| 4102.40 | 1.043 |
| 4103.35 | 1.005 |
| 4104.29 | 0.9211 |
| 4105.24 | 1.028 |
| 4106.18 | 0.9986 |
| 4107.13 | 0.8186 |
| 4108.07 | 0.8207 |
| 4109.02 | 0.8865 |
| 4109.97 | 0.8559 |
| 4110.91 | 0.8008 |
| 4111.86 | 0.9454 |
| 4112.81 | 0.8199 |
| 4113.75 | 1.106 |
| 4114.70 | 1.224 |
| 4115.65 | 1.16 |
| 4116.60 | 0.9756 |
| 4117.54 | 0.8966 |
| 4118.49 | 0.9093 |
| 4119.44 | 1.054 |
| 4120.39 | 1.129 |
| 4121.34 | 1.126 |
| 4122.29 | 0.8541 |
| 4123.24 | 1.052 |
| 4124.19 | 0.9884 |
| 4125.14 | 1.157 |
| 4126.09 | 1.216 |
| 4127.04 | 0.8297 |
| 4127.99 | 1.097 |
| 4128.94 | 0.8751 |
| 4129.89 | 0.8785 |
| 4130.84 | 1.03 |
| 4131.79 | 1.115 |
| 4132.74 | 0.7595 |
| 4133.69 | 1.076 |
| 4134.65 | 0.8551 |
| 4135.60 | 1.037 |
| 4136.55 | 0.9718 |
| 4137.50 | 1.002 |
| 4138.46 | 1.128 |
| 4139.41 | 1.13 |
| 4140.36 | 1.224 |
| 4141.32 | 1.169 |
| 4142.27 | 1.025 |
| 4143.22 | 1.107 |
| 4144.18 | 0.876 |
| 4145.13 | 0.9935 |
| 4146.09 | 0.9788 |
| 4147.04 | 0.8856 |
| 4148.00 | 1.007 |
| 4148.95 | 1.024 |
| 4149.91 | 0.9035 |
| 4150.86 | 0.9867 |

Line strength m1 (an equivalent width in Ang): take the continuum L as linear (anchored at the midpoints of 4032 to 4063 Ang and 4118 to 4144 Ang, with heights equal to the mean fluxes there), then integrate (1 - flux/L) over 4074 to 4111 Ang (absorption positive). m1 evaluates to 2.2 Ang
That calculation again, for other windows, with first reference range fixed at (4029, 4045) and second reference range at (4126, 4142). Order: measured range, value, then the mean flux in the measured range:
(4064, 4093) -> -0.9 Ang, 1.04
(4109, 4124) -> 0.4 Ang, 0.99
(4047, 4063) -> -0.2 Ang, 1.01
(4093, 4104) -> 1.2 Ang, 0.899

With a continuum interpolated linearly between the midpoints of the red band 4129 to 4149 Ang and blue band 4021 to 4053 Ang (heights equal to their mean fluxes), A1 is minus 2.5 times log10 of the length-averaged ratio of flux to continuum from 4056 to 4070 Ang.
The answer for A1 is 0.03 mag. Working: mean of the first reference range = 1.03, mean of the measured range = 1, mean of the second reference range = 1.01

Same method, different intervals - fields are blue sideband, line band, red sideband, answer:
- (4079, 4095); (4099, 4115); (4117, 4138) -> 0.076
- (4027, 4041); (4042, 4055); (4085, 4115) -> 0.002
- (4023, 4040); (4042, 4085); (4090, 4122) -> -0.015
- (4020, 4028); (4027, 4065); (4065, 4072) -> 0.054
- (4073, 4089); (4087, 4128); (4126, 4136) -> 0.031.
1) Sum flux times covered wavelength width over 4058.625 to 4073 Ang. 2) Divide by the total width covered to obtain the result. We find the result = 1.02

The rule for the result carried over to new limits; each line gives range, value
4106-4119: 0.943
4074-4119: 0.964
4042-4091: 1.02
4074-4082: 1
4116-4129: 1.02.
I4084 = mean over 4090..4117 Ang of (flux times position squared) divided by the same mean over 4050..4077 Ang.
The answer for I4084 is 0.91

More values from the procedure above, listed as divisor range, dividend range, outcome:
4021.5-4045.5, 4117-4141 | 1.04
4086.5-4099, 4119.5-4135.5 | 1.06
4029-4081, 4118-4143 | 1.05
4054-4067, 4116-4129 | 1.08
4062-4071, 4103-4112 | 0.90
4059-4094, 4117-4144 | 1.02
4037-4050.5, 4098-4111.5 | 0.91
